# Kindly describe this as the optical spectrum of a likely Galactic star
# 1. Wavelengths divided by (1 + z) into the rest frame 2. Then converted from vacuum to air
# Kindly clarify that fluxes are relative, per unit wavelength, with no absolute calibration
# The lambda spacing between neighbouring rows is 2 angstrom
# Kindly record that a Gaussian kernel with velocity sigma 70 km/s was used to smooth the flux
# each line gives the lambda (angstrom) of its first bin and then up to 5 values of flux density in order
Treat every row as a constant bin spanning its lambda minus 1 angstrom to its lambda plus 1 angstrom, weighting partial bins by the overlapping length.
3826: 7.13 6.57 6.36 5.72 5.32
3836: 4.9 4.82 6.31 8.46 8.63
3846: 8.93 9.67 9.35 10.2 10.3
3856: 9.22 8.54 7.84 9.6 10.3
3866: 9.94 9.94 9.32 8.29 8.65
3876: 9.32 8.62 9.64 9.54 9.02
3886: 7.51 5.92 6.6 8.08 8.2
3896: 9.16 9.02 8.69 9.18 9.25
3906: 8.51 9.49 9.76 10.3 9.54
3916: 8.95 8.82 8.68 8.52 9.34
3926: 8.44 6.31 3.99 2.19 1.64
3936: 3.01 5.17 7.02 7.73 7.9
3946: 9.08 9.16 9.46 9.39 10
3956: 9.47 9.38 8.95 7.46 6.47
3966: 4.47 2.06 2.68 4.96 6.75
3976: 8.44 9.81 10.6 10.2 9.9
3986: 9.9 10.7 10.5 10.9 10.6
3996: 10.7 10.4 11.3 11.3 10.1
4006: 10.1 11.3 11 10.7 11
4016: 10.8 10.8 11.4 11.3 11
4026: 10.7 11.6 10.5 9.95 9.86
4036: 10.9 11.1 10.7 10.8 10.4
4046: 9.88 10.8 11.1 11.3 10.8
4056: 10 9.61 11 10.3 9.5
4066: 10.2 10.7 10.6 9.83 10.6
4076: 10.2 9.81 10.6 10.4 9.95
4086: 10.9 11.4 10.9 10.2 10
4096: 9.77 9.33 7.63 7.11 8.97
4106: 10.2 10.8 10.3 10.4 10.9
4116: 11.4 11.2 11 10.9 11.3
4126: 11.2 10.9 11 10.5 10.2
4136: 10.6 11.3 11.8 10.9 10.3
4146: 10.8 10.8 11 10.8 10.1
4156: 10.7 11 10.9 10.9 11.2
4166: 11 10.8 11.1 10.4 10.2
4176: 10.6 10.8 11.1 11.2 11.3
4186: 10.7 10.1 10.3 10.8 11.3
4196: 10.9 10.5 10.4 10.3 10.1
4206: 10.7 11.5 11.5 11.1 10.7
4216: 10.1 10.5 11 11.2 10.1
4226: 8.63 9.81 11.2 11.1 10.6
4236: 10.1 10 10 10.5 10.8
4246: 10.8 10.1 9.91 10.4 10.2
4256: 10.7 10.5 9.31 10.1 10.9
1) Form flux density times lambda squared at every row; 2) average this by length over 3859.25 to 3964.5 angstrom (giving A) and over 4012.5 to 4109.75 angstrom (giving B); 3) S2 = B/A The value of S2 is 1.36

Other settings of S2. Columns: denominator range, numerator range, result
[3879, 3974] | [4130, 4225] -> 1.60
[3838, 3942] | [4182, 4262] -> 1.51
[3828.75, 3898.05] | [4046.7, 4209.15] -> 1.45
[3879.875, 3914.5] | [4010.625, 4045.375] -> 1.32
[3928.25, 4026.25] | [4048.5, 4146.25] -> 1.28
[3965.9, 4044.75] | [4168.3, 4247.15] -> 1.19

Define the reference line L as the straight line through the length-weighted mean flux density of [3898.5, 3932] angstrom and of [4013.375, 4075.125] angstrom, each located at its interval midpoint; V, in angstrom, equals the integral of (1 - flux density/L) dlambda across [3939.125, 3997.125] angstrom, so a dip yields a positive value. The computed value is 5.5 angstrom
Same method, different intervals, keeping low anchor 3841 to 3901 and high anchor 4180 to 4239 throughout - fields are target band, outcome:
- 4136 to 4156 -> -1.07 angstrom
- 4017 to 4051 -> -3.62 angstrom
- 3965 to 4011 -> 2.07 angstrom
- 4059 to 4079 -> -0.76 angstrom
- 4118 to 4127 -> -0.83 angstrom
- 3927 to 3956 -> 8.10 angstrom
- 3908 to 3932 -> 2.42 angstrom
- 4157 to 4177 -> -0.79 angstrom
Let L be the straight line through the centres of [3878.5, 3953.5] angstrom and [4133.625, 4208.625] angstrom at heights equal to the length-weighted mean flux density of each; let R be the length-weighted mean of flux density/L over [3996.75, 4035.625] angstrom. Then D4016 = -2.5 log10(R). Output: -0.19 mag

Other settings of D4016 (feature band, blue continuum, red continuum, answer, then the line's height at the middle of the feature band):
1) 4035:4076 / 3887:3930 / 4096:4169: -0.07 mag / 9.84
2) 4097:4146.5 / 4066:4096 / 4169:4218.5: 0.01 mag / 10.5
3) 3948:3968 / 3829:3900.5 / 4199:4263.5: 0.10 mag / 8.87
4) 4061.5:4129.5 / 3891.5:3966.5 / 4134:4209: -0.04 mag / 9.88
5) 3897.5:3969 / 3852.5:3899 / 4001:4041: 0.24 mag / 9.61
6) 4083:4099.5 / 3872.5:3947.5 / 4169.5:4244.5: -0.08 mag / 9.54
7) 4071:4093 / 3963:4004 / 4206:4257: -0.11 mag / 9.4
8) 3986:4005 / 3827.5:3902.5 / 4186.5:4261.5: -0.17 mag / 9.1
